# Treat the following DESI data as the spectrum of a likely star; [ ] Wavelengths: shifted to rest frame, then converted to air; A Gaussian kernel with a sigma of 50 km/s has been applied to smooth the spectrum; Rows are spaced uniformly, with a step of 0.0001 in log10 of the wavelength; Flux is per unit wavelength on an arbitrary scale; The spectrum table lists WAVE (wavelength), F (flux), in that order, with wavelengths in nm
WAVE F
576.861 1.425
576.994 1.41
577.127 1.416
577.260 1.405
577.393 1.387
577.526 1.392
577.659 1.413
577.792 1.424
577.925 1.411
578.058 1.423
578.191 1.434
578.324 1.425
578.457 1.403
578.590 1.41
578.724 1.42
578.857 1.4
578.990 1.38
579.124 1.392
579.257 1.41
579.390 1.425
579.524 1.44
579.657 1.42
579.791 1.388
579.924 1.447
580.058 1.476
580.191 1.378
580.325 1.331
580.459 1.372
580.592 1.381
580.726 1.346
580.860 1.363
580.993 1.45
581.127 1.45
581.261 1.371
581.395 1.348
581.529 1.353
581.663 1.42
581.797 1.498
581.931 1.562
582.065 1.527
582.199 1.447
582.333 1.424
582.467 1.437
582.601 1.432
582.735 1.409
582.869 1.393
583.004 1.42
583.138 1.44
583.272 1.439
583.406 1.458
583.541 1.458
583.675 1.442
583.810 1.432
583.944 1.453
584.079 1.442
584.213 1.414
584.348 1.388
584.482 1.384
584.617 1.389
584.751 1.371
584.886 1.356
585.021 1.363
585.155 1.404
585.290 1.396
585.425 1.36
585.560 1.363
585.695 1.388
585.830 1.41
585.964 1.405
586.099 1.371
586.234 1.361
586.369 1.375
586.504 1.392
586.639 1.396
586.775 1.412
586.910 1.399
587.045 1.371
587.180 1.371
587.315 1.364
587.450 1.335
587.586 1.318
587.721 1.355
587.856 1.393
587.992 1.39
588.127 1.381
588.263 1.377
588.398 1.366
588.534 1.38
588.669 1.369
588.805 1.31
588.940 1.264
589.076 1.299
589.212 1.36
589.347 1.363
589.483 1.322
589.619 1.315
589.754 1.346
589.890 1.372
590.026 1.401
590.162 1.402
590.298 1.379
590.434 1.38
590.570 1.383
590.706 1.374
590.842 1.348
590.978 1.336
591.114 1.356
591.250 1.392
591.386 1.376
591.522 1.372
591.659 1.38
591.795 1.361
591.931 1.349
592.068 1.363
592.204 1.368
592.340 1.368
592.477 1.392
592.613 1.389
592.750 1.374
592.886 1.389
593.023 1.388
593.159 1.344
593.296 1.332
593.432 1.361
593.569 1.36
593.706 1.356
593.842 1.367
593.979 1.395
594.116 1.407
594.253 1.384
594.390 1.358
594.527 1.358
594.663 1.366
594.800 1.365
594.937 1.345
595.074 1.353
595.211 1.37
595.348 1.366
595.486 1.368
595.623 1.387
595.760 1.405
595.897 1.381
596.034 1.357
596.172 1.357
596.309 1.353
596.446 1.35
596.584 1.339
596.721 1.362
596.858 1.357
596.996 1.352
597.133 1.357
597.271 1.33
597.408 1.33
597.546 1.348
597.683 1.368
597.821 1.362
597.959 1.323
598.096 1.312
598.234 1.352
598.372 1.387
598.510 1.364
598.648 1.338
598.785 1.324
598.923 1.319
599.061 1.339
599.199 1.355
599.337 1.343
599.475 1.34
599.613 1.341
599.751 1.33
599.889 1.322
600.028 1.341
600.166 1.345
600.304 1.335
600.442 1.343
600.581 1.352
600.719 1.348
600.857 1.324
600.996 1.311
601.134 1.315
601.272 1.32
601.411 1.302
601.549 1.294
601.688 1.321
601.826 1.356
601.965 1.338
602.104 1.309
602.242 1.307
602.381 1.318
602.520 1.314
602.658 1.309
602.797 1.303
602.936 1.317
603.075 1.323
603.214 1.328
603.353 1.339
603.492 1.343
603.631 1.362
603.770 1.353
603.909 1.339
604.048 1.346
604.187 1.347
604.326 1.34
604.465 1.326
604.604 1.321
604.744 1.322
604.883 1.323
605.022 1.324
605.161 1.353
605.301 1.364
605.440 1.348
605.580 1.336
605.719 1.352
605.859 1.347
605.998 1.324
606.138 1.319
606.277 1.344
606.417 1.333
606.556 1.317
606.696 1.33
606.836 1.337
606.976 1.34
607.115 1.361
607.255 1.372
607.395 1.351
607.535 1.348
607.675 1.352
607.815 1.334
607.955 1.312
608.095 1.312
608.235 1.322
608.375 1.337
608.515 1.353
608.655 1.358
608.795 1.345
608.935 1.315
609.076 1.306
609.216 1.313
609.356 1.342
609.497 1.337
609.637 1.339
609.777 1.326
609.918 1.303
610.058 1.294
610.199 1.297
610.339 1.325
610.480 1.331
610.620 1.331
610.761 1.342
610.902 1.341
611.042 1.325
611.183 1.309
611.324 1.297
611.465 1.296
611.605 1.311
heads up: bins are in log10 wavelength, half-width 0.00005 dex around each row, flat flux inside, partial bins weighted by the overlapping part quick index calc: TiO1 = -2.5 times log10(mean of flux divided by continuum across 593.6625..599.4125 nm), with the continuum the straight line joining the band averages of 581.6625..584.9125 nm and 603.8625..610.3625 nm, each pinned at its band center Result 0.017 mag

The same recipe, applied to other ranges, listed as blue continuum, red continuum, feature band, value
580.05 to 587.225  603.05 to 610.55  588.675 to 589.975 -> 0.046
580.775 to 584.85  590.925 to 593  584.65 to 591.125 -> 0.023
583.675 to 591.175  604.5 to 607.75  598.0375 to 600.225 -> 0.010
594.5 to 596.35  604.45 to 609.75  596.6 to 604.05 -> 0.015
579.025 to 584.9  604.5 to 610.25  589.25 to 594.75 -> 0.013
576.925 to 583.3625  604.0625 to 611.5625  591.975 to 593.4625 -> 0.006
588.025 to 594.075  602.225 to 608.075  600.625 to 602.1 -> 0.016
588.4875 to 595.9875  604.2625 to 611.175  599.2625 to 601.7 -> 0.015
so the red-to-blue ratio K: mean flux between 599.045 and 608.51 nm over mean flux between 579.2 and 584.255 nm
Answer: 0.9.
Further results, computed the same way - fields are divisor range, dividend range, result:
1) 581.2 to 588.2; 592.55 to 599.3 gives 0.97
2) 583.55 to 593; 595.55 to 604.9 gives 0.97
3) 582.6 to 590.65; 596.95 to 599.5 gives 0.97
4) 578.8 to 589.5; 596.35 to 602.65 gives 0.96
